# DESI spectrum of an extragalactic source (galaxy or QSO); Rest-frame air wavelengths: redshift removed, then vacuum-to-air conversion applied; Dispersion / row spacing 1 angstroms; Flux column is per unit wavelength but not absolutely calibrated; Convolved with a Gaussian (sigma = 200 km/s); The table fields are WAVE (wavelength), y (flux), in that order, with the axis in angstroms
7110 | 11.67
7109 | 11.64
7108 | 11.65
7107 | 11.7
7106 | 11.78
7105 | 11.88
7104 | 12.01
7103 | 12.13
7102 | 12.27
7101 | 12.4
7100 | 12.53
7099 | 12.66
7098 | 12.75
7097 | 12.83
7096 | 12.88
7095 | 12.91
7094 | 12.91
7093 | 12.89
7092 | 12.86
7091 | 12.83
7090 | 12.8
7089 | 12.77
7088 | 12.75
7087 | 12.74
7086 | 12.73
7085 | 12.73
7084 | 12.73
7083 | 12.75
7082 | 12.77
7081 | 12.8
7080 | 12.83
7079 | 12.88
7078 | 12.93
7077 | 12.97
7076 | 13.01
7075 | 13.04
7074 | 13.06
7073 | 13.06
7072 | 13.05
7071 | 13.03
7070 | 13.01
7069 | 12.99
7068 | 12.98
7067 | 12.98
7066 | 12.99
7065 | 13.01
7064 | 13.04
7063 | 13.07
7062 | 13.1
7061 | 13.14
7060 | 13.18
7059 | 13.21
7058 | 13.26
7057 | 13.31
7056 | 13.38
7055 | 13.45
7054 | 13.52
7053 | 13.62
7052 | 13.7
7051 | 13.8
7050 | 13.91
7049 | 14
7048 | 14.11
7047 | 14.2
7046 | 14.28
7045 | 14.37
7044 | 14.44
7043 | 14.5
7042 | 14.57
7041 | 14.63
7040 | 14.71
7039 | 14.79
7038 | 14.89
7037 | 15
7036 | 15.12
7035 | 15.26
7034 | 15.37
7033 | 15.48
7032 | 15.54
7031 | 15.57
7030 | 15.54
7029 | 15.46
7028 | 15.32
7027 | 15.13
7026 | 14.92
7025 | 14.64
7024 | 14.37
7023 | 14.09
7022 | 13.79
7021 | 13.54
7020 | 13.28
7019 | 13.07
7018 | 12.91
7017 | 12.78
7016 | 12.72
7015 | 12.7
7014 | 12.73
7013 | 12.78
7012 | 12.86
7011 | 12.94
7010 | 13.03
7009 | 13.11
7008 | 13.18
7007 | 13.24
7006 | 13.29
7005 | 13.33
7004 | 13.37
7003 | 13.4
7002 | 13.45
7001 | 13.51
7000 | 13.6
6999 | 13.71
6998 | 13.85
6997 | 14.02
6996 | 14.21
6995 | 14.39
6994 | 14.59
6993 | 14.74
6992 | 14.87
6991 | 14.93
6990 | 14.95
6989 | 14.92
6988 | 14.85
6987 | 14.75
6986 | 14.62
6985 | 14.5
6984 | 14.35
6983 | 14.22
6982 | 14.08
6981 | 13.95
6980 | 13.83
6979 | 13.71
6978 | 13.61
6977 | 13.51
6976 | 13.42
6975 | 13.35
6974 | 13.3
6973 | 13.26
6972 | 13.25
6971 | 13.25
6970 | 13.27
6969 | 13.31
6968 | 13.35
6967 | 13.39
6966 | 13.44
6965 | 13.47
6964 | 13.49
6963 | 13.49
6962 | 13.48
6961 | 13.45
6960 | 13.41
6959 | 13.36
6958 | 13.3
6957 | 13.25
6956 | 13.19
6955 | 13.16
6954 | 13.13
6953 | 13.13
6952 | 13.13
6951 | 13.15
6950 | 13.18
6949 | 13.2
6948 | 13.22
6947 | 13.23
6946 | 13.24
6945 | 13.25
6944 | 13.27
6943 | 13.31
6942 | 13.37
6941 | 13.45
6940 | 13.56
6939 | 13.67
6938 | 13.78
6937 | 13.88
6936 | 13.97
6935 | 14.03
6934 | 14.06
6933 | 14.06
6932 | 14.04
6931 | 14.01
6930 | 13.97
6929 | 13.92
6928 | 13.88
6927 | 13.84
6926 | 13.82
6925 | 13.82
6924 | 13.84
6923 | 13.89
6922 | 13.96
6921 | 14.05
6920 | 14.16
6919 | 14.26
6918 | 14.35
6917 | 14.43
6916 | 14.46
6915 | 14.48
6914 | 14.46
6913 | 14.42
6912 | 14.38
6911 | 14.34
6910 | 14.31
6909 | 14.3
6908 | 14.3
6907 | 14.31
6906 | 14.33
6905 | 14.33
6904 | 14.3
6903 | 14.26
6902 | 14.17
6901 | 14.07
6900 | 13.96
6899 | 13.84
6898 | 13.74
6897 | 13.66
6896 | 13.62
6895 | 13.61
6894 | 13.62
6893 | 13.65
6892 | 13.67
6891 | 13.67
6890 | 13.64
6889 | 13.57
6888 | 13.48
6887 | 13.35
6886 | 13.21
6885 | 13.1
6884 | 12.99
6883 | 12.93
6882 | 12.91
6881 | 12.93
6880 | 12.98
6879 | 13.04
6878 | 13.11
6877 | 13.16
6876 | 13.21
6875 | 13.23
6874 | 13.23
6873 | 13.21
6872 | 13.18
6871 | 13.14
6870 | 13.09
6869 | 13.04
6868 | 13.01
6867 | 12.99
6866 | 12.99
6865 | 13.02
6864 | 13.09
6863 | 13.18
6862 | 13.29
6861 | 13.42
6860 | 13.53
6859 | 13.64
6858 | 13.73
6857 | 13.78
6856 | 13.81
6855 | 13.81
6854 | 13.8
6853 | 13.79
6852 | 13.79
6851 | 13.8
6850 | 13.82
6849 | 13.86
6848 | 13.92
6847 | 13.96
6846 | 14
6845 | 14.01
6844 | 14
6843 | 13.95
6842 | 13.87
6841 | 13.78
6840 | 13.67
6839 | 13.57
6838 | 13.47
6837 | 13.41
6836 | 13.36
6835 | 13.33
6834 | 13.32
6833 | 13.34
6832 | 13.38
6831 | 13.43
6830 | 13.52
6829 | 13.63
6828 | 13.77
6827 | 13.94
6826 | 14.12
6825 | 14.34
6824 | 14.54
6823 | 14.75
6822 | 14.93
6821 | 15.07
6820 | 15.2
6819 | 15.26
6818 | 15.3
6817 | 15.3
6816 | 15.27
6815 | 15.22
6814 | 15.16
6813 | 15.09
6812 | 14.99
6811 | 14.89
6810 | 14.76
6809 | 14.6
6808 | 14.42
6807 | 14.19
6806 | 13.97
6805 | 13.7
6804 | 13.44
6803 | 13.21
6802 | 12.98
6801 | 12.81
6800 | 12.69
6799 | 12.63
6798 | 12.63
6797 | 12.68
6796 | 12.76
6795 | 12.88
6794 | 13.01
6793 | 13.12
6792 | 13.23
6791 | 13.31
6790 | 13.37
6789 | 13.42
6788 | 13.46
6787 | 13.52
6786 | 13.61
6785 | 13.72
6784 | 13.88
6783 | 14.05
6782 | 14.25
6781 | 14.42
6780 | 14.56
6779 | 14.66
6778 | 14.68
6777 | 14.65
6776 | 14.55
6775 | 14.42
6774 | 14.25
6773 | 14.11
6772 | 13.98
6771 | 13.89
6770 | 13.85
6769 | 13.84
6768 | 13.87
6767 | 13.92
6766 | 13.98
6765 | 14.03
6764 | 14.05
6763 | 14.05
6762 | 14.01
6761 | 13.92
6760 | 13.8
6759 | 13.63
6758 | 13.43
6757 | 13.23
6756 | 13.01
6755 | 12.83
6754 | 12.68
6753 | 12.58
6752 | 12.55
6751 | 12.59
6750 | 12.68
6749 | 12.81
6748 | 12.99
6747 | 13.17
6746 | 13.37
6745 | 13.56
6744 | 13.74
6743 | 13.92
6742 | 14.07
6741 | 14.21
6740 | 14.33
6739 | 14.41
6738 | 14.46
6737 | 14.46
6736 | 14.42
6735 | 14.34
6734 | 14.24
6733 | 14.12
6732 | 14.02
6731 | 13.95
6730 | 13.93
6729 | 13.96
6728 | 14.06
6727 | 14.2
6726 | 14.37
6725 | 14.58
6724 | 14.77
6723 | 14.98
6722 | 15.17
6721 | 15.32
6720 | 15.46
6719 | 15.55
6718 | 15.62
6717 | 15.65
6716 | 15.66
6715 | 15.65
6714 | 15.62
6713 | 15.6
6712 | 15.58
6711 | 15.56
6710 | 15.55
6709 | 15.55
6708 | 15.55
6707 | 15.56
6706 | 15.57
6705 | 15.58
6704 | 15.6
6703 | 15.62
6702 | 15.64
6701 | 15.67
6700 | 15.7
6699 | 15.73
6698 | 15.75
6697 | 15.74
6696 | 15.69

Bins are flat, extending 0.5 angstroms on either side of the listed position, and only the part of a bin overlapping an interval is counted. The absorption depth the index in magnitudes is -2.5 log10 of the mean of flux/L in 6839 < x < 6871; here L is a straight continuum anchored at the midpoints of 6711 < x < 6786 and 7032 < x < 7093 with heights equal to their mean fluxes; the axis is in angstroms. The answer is 0.03 mag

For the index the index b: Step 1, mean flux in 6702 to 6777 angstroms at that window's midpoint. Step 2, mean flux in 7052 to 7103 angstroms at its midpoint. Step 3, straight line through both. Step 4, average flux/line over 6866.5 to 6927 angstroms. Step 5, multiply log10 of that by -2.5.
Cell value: -0.003 mag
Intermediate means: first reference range 14.3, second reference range 12.9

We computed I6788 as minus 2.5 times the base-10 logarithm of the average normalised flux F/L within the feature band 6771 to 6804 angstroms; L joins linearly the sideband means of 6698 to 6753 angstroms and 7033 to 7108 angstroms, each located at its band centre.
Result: 0.06 mag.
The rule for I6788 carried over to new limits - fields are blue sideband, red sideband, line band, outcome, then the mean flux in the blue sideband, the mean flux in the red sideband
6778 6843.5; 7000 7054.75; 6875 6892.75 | 0.057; 13.9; 14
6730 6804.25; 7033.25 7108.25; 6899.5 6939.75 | -0.052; 13.7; 13.3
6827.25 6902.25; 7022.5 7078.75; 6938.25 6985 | 0.025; 13.5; 14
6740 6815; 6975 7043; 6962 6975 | 0.054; 13.7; 14.1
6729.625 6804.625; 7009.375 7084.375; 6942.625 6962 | 0.036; 13.7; 13.7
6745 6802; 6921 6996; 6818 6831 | -0.064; 13.5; 13.7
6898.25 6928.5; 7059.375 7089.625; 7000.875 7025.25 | 0.011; 14.2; 12.9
